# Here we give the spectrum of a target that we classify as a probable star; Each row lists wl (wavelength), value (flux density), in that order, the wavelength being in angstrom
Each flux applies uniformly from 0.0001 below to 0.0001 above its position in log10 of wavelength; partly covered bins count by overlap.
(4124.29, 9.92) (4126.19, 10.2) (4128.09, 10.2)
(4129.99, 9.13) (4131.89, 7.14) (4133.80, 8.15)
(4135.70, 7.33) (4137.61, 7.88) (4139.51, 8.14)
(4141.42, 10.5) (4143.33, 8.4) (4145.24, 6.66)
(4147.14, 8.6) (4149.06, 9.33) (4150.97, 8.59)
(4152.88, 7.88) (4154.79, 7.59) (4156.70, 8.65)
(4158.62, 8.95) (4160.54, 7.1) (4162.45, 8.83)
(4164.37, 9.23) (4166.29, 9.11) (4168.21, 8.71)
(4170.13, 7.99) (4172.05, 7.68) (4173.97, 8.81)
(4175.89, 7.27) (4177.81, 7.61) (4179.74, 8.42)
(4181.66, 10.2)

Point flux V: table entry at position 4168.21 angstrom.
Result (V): 8.71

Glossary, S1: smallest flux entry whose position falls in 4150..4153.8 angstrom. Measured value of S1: 7.88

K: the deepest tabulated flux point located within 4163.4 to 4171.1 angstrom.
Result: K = 7.99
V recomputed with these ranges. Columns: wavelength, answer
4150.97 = 8.59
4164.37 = 9.23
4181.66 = 10.2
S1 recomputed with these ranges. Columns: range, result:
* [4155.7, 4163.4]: 7.1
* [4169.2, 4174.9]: 7.68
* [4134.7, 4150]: 6.66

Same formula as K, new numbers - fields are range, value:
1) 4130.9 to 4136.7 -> 7.14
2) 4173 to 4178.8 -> 7.27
